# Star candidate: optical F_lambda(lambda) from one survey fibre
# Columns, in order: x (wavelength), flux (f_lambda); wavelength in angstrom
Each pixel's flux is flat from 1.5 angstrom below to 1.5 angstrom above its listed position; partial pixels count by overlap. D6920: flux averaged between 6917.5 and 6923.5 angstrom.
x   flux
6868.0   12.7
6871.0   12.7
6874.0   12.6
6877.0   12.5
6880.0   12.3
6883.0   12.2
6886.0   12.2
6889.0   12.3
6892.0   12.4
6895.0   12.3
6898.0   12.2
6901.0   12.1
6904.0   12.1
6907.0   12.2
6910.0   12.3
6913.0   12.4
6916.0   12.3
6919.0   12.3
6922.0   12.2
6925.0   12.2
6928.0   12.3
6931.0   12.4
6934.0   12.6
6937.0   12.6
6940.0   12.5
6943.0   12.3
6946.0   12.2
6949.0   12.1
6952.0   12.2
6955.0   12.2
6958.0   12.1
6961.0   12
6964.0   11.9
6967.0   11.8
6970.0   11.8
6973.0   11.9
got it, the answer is 12.2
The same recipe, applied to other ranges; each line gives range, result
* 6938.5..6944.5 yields 12.4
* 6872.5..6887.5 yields 12.4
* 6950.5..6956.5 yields 12.2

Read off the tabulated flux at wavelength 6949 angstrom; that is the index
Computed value 12.1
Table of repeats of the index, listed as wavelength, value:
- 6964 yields 11.9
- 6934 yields 12.6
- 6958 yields 12.1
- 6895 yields 12.3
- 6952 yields 12.2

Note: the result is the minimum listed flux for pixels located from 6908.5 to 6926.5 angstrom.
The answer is 12.2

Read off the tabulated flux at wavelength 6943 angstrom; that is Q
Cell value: 12.3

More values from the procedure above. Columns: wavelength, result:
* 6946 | 12.2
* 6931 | 12.4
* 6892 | 12.4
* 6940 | 12.5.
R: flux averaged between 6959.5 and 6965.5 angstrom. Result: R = 12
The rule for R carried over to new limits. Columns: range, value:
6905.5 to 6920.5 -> 12.3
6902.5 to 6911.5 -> 12.2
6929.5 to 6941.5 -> 12.5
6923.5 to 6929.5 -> 12.2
